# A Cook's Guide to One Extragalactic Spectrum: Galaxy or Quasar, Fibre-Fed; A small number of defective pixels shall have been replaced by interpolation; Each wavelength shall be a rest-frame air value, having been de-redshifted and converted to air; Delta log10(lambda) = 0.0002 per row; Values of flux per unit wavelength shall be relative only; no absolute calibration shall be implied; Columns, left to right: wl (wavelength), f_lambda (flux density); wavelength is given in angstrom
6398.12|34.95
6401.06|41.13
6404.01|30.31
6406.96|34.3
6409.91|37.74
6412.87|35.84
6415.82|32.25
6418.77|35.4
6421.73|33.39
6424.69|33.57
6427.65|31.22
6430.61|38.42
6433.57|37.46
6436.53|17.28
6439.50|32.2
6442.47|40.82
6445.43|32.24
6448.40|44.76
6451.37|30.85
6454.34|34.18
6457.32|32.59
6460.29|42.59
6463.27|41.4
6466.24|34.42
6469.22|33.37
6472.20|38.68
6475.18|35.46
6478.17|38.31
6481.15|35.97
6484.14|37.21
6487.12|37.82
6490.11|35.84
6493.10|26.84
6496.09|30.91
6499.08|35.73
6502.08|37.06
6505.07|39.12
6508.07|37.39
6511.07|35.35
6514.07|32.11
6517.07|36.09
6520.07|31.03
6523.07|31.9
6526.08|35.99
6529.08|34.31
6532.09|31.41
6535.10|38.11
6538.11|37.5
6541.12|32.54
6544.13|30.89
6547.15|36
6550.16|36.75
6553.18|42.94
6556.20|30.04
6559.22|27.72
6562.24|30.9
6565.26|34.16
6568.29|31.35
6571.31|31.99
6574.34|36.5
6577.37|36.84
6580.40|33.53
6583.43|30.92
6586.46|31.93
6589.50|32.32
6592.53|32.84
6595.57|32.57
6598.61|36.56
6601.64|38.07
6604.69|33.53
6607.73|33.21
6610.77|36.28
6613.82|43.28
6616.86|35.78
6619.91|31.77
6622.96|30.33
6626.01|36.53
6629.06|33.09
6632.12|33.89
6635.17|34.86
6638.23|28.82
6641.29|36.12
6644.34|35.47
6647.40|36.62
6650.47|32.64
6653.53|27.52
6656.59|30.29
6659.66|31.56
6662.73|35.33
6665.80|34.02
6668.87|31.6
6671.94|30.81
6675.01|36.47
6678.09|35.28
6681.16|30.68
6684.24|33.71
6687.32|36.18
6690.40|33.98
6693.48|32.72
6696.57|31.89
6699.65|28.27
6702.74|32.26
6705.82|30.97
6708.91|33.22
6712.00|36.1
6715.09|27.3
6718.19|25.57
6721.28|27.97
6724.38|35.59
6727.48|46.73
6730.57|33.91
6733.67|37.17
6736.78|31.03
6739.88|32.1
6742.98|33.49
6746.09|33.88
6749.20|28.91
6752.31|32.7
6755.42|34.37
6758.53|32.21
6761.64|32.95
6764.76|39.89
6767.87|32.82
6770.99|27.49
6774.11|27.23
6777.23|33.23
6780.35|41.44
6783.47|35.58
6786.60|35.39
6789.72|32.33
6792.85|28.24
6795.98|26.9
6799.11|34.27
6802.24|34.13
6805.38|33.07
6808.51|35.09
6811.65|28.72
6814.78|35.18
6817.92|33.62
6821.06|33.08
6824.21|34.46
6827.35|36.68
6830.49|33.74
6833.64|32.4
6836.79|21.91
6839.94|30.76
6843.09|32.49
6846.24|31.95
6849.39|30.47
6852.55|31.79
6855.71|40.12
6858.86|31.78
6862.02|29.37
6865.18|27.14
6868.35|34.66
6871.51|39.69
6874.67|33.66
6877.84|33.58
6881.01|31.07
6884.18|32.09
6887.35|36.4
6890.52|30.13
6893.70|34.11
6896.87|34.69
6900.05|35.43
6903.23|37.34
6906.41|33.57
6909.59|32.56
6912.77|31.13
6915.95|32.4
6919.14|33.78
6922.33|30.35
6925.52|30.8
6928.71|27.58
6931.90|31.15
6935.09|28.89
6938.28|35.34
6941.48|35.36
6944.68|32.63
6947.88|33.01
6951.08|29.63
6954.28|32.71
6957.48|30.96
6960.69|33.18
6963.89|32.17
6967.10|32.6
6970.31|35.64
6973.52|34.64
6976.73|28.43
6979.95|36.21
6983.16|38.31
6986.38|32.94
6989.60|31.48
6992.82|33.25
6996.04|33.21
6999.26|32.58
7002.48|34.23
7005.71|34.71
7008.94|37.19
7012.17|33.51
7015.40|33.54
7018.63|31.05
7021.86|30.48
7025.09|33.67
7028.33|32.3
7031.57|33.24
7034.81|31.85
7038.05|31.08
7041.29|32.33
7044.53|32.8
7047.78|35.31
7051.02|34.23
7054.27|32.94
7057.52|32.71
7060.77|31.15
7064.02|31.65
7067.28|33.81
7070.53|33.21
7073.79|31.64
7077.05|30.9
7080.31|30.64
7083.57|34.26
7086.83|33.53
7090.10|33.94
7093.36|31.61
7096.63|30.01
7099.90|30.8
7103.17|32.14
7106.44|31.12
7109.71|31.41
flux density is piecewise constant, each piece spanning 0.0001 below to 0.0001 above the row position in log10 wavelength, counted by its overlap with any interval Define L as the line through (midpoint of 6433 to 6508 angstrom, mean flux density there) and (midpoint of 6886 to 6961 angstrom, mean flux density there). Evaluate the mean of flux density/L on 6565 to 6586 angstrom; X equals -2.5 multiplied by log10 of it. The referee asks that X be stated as 0.04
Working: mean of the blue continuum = 35.3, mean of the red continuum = 32.6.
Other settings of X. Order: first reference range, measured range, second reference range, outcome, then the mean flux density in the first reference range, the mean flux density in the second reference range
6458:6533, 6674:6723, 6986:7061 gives 0.08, 35.4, 33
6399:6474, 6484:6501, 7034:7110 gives 0.03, 35.1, 32.3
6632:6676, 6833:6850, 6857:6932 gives 0.10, 33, 32.7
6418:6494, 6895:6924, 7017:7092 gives -0.01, 35.2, 32.6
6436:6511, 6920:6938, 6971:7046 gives 0.11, 35.6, 33.2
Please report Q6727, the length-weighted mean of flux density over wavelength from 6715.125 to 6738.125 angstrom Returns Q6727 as 33.6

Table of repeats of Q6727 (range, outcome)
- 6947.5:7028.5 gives 33.2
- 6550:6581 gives 33.8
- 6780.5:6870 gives 32.5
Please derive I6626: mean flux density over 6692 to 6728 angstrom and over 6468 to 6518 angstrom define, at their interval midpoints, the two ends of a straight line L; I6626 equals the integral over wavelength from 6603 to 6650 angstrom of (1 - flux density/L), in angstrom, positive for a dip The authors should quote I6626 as -1.8 angstrom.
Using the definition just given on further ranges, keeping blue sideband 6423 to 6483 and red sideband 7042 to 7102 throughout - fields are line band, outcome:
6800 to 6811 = 0.0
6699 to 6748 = 1.7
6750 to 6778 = 1.2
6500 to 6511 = -0.7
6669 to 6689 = 0.3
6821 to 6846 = 1.3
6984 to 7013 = -0.9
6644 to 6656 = 0.6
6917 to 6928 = 0.6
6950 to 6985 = -0.2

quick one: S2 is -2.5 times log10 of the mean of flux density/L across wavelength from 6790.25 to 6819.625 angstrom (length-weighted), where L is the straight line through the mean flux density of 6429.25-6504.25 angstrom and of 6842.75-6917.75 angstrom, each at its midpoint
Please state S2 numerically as 0.05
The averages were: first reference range 35.3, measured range 32.1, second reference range 33.3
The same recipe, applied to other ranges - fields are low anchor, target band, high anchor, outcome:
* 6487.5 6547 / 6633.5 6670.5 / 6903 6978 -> 0.025 mag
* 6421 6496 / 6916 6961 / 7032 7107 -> 0.038 mag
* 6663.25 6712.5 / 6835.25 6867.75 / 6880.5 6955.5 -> 0.062 mag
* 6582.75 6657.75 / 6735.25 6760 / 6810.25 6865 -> 0.017 mag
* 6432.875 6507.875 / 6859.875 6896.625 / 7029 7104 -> 0.013 mag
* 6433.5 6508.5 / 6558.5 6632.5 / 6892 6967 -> 0.021 mag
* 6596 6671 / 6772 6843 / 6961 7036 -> 0.037 mag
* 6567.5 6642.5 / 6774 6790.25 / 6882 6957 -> -0.053 mag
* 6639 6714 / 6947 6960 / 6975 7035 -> 0.055 mag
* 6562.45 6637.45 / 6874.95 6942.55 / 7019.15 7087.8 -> 0.010 mag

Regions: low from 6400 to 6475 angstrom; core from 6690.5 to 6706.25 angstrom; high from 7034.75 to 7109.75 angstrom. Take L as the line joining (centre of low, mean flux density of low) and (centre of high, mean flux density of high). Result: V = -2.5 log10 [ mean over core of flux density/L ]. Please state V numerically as 0.08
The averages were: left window 35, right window 32.3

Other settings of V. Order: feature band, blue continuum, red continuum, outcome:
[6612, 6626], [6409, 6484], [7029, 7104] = -0.03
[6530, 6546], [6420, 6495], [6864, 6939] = 0.02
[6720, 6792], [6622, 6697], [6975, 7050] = -0.02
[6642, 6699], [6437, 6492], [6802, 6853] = 0.03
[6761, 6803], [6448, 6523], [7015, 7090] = 0.03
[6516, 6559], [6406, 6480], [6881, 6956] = 0.01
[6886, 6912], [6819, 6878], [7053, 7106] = -0.05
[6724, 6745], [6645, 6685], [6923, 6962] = -0.10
